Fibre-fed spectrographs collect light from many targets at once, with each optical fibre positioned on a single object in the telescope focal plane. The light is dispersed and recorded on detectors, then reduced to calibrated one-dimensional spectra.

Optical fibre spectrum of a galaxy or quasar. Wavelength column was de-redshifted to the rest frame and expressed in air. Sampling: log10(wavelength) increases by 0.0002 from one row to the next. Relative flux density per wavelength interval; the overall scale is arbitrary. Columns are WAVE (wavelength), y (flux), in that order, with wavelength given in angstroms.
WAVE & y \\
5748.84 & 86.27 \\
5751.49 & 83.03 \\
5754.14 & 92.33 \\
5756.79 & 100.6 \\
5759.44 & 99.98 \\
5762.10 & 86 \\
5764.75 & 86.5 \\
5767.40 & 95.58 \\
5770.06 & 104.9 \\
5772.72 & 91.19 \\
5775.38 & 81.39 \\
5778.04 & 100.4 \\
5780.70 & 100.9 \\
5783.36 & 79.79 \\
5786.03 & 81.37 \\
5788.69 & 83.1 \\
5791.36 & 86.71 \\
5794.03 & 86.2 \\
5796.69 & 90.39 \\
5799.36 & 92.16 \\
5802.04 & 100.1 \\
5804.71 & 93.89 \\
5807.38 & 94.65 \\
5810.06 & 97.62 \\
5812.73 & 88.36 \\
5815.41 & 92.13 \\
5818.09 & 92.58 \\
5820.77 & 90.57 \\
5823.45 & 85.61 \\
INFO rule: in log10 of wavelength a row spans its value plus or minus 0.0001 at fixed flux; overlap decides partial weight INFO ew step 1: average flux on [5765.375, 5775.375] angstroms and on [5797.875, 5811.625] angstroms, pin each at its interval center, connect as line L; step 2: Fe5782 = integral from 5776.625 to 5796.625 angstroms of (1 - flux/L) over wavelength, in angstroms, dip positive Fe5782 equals 1.36 angstroms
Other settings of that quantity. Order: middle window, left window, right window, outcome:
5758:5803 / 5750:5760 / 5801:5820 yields 1.3 angstroms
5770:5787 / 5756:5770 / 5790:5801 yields 0.2 angstroms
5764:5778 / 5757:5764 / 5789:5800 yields -0.1 angstroms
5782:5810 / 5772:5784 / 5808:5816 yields 0.9 angstroms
